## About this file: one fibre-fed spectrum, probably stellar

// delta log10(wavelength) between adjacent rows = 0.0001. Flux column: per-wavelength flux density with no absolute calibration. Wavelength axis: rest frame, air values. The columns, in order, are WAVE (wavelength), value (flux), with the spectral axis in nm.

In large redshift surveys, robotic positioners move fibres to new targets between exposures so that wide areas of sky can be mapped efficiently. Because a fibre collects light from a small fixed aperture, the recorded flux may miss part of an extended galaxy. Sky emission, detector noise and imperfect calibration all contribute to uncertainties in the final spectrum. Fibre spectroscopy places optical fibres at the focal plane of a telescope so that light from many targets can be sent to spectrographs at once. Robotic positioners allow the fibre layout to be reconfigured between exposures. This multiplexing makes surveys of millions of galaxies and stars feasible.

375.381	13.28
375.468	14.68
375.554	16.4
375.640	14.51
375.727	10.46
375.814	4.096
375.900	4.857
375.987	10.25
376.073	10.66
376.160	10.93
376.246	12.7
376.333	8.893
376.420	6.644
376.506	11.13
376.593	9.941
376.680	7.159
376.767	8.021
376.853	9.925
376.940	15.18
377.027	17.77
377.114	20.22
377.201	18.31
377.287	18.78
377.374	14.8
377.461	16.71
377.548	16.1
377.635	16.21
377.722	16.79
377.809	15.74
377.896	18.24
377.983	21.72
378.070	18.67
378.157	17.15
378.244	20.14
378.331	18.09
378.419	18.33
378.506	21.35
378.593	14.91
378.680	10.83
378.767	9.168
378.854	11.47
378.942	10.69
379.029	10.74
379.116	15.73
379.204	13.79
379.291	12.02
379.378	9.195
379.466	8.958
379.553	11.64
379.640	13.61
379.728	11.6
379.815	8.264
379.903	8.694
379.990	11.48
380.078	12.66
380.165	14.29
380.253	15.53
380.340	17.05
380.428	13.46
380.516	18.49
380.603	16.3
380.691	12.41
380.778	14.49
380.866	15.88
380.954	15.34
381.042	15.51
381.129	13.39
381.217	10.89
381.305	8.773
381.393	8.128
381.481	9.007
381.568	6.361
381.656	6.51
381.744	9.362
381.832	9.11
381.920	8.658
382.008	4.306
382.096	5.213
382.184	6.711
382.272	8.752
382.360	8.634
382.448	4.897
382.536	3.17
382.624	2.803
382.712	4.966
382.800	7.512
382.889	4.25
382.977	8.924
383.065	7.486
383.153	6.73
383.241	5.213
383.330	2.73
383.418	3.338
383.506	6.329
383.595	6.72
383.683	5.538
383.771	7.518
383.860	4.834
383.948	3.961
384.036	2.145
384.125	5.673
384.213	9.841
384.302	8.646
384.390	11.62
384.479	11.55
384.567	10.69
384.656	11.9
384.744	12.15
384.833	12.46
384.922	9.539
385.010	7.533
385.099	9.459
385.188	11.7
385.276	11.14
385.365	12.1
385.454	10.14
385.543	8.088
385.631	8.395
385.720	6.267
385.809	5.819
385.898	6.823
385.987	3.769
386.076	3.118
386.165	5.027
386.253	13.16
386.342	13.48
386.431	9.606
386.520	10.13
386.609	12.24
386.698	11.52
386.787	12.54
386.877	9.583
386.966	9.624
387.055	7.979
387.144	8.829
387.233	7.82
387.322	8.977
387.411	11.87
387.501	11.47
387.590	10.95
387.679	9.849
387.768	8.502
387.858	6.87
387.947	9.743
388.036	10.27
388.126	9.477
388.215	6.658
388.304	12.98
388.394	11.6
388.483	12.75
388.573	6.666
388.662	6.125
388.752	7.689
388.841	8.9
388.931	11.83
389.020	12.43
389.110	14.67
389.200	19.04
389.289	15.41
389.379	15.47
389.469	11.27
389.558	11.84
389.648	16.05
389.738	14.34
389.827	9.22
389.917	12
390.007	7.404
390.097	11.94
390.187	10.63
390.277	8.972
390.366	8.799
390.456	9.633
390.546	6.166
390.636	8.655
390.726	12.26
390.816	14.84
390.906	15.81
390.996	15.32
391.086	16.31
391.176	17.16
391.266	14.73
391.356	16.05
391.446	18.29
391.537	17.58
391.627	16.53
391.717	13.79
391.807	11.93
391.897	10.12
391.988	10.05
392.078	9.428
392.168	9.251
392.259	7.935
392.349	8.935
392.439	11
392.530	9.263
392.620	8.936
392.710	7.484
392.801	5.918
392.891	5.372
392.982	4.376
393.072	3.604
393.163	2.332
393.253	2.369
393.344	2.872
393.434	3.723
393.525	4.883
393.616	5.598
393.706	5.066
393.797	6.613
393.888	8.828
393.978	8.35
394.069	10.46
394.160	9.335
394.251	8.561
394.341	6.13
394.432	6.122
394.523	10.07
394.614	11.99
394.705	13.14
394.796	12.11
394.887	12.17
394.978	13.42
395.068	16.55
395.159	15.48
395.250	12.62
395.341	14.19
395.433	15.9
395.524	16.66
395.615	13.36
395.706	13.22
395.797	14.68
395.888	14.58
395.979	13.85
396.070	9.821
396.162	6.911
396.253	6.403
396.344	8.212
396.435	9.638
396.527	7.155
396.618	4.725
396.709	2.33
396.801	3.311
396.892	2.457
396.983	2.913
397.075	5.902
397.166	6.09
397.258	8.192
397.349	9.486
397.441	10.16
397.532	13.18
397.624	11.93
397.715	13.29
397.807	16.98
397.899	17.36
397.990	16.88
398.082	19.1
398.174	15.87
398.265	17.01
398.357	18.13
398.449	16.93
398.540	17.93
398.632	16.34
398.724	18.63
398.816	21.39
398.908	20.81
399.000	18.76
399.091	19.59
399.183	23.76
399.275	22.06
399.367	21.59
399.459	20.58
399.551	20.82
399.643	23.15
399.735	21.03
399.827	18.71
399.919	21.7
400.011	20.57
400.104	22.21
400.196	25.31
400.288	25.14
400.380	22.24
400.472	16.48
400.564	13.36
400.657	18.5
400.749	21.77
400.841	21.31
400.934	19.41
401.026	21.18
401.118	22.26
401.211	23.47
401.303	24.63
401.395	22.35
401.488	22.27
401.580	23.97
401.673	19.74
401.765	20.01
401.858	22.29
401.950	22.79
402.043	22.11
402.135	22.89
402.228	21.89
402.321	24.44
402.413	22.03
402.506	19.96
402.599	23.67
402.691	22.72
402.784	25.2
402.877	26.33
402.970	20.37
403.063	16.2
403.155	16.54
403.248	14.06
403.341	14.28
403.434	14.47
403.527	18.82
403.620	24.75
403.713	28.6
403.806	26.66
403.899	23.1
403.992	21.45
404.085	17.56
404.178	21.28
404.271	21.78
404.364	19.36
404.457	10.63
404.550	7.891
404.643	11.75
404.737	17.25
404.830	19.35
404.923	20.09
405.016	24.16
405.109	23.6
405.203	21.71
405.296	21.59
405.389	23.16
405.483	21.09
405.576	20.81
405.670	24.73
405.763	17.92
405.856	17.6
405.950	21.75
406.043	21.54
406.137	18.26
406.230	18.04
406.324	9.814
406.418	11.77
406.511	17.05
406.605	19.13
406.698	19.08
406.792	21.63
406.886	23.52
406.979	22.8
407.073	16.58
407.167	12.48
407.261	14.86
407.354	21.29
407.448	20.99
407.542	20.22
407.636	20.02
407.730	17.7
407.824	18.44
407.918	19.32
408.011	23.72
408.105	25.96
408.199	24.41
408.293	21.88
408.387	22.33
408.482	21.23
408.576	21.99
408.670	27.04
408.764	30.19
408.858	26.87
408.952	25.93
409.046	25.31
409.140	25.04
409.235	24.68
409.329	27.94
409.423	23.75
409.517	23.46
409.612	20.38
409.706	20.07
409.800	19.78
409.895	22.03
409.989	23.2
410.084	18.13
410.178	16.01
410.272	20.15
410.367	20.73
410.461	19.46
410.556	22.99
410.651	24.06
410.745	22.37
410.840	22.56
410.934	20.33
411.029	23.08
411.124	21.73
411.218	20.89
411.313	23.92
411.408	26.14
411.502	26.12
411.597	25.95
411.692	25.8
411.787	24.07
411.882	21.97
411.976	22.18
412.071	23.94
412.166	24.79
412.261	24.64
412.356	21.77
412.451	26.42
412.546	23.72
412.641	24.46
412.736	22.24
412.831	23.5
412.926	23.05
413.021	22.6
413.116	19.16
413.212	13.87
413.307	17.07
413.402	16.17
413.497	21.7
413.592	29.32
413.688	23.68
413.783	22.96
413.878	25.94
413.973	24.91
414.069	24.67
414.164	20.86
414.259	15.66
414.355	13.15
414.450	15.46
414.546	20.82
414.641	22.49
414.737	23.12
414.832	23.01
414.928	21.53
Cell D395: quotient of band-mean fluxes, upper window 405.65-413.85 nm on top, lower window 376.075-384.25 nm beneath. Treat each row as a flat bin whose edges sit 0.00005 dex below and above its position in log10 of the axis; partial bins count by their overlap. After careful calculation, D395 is 1.9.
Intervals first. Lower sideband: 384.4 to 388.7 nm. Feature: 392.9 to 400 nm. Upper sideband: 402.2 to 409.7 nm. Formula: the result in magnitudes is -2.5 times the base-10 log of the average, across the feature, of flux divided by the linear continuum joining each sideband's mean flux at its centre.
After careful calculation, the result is 0.26 mag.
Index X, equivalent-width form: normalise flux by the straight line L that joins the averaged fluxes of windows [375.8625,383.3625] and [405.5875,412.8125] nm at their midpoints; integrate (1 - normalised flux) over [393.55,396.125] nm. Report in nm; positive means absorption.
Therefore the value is 0.85 nm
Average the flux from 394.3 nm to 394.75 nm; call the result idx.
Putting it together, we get 9.51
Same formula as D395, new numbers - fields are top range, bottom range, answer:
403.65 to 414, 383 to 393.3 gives 2.19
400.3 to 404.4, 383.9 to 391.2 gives 2.05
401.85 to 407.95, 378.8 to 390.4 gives 2.01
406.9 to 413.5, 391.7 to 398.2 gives 2.32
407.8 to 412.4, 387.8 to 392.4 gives 1.96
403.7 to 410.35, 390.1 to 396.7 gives 2.01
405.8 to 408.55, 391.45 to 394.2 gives 2.37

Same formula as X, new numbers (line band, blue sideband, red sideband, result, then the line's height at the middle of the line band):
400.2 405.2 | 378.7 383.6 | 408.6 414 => -0.37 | 19.2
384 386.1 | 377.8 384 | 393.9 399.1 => 0.42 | 11.1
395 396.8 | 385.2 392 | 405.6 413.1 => 0.43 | 14.8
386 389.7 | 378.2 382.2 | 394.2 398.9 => 0.48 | 12.1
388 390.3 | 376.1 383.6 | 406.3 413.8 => 0.53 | 14.8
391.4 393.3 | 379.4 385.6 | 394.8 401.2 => 0.56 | 13.2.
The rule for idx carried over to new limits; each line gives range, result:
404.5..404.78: 12.2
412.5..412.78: 23.5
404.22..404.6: 15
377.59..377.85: 16.2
